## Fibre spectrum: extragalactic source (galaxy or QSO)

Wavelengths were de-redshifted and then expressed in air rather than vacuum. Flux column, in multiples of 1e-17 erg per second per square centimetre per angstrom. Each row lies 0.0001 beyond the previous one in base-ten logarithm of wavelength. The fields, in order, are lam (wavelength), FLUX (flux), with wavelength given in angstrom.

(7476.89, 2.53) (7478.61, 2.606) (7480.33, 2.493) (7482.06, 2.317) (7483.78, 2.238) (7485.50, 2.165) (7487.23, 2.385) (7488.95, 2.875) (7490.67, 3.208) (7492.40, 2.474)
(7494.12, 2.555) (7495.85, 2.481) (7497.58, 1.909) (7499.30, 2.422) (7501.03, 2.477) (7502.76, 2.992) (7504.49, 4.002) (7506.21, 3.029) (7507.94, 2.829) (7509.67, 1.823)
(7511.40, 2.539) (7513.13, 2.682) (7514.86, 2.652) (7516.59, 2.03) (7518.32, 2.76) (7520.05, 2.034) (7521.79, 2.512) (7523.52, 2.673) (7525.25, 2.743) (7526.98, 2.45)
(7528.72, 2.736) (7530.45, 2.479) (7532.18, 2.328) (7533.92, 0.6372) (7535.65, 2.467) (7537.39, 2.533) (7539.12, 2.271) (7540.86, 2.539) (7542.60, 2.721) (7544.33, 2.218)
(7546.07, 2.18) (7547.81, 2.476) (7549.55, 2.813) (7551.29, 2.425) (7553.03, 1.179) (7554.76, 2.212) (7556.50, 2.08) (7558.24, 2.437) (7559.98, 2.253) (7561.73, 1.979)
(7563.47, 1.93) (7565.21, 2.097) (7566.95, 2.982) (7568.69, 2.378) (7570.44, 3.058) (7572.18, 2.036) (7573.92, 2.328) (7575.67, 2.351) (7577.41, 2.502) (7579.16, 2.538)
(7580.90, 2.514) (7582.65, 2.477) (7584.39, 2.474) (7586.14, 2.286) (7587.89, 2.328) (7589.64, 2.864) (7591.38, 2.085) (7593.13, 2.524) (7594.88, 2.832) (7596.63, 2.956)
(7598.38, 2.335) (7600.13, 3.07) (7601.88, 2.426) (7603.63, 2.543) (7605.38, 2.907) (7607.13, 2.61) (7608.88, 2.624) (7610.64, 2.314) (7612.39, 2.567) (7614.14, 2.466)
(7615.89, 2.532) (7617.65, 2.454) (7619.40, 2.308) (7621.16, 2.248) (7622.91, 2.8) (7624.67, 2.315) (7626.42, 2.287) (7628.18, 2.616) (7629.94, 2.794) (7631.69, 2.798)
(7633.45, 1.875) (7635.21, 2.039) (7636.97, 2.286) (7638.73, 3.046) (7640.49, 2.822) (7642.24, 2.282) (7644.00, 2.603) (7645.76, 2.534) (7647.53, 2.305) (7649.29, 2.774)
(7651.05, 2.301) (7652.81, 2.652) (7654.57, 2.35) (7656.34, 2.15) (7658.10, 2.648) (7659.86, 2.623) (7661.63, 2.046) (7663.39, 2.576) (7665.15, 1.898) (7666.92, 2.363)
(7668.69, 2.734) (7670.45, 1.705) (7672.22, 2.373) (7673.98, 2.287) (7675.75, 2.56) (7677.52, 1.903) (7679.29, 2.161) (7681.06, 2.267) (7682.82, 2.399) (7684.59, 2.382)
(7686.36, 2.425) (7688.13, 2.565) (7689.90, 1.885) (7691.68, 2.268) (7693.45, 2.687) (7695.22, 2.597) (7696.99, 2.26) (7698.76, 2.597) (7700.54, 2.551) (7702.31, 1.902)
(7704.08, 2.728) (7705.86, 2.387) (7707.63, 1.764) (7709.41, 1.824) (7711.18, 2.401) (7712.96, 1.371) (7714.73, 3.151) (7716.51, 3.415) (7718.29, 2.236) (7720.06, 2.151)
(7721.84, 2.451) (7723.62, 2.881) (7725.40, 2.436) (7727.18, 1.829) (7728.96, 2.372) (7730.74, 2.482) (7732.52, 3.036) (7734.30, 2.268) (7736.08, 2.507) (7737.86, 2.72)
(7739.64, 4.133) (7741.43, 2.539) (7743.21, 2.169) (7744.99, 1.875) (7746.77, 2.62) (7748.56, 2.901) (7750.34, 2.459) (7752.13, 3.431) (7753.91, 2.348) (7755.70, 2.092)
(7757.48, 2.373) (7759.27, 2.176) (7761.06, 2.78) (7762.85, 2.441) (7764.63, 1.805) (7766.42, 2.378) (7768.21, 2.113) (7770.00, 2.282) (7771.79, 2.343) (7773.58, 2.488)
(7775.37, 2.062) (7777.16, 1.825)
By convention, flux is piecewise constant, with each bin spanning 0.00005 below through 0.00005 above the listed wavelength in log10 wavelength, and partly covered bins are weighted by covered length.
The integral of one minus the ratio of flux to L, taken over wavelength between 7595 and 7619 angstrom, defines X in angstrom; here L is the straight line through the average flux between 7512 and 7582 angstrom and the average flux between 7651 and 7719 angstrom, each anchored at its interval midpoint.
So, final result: -2.6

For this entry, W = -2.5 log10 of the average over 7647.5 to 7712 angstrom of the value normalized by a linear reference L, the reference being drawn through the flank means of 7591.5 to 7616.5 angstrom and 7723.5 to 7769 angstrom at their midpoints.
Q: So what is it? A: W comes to 0.10 mag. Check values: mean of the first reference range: 2.61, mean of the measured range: 2.33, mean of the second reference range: 2.5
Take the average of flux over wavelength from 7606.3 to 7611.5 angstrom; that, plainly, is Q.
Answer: 2.51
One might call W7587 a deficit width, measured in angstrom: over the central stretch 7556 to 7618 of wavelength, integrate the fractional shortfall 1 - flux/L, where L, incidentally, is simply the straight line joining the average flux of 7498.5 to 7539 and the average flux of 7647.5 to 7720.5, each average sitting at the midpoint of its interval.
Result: -0.9 angstrom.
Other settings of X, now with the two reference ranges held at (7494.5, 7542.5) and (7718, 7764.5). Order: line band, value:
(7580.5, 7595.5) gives 0.1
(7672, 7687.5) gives 1.3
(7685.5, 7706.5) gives 0.9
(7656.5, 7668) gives 0.7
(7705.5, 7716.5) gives 1.2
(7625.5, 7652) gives 0.1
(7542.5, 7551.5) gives 0.1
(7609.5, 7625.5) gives 0.3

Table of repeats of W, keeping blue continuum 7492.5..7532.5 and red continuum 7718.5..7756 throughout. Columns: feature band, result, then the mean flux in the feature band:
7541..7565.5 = 0.16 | 2.23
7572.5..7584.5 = 0.06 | 2.44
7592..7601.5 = -0.06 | 2.71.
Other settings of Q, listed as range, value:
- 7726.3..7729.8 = 2.1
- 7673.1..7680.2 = 2.23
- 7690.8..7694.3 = 2.48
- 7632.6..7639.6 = 2.31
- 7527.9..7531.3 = 2.61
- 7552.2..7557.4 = 1.84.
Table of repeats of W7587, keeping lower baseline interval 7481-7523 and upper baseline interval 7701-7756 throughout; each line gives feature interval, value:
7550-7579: 3.0 angstrom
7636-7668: 0.6 angstrom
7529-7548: 2.1 angstrom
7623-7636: 0.5 angstrom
